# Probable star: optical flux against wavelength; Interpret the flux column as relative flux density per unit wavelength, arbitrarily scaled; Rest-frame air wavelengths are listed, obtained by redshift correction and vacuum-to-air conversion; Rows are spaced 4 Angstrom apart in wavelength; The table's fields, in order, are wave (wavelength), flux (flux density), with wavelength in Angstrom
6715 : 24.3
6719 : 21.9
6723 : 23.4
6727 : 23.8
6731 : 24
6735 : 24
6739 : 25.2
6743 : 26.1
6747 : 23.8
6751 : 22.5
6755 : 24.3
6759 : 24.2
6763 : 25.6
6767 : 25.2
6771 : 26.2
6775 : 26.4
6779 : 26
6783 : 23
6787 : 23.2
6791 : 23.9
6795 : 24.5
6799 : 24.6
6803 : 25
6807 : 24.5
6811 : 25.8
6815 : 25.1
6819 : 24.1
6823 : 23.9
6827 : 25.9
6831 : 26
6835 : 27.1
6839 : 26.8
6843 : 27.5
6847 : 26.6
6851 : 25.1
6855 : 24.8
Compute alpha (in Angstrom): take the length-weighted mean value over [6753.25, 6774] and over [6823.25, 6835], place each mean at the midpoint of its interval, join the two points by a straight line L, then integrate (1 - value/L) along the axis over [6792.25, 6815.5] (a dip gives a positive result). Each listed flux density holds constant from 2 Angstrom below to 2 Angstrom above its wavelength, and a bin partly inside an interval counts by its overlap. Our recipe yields 0.6 Angstrom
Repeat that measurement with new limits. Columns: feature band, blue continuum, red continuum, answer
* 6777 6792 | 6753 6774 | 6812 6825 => 0.5 Angstrom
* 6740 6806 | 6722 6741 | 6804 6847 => 0.4 Angstrom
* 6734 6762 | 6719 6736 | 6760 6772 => 0.3 Angstrom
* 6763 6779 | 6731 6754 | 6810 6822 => -0.9 Angstrom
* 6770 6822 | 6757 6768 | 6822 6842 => 1.6 Angstrom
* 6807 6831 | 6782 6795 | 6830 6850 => 0.4 Angstrom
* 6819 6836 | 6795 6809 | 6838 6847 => 0.5 Angstrom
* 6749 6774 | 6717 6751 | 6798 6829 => -0.5 Angstrom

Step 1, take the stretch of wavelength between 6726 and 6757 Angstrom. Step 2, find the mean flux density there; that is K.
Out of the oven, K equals 24.2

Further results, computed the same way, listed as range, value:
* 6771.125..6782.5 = 25.8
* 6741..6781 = 25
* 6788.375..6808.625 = 24.5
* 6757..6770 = 25.1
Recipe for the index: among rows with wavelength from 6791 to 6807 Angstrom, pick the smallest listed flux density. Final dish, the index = 23.9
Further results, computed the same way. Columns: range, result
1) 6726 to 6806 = 22.5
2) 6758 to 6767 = 24.2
